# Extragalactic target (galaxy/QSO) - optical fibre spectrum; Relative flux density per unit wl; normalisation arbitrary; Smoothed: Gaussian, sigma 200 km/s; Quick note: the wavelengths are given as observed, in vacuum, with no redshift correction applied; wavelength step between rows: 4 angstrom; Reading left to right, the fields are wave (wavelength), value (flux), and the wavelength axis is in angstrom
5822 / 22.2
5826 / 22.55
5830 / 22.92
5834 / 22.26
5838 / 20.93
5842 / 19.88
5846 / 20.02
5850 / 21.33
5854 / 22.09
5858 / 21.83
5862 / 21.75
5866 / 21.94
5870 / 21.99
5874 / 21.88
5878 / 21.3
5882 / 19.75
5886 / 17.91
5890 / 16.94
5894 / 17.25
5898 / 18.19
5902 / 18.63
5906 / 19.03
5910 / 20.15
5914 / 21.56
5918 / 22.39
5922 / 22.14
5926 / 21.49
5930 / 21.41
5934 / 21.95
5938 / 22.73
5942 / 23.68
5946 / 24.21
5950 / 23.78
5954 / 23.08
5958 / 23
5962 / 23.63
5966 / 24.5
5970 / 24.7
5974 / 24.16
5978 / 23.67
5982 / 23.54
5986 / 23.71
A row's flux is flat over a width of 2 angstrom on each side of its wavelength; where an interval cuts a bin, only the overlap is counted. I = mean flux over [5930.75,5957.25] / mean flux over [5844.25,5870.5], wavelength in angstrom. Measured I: 1.1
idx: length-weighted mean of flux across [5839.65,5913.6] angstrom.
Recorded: 20.1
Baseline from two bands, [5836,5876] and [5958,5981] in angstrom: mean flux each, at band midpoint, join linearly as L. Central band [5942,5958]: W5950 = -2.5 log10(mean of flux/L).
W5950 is 0.00 mag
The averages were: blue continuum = 21.4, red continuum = 24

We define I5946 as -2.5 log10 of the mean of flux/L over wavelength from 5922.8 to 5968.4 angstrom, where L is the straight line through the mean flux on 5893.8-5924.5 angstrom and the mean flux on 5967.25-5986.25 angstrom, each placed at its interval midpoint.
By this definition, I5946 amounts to -0.04 mag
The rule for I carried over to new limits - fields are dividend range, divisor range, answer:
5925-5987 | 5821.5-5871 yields 1.08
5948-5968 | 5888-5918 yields 1.24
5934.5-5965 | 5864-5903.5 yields 1.19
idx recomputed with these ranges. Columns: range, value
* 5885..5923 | 19.4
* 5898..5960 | 21.8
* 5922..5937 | 21.8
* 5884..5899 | 17.5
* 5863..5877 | 21.9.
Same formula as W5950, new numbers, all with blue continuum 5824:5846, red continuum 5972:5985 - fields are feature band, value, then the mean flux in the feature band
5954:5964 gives 0.010 mag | 23.3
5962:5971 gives -0.035 mag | 24.4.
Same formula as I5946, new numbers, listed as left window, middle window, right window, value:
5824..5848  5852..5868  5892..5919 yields -0.06 mag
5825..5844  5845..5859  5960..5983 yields 0.03 mag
